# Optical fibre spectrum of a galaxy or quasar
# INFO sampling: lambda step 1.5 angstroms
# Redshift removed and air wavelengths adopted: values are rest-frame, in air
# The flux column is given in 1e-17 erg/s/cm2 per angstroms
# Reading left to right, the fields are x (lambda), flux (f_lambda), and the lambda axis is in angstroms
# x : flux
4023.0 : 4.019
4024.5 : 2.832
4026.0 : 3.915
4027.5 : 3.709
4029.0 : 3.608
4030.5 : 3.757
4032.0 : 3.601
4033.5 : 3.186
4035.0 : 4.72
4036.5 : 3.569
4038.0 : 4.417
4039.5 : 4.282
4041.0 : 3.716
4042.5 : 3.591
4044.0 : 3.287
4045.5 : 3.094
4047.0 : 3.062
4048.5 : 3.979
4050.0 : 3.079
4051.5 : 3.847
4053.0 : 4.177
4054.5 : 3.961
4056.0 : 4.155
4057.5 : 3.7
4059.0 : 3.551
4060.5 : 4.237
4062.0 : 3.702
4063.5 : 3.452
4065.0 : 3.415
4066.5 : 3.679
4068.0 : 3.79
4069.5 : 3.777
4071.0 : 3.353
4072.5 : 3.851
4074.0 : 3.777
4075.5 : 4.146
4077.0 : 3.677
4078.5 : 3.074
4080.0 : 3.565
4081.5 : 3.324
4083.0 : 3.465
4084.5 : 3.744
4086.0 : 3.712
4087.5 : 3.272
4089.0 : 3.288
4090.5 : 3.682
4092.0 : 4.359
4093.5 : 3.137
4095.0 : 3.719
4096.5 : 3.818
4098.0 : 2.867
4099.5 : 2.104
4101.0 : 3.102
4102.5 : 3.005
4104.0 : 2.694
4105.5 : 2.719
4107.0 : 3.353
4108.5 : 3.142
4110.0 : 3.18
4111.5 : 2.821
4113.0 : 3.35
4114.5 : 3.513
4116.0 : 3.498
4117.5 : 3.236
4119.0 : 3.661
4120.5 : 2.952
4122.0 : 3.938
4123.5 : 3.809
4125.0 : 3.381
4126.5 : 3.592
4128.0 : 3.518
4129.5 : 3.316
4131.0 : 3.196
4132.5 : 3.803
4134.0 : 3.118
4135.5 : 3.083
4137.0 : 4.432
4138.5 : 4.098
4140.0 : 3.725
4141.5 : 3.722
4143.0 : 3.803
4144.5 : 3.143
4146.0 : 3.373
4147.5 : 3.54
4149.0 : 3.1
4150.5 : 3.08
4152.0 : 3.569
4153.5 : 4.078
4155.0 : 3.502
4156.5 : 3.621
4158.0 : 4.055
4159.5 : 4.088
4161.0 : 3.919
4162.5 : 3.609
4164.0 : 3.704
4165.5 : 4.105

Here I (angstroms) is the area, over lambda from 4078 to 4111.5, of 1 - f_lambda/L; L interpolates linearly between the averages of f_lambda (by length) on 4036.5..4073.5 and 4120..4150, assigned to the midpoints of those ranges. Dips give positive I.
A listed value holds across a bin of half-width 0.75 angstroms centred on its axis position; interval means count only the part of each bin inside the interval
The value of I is 3.2 angstroms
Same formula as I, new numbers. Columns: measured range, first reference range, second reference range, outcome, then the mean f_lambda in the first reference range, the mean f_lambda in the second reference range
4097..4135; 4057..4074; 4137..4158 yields 4.2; 3.69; 3.61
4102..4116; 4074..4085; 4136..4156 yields 1.9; 3.58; 3.62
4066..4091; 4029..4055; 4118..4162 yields 0.5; 3.72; 3.59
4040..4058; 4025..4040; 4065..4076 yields 0.7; 3.85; 3.73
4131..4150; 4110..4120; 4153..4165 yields 0.3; 3.32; 3.82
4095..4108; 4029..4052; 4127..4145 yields 2.2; 3.67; 3.59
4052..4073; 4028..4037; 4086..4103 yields -1.4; 3.74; 3.33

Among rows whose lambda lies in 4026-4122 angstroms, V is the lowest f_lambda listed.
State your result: 2.104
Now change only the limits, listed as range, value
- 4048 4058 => 3.079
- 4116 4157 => 2.952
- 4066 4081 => 3.074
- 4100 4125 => 2.694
